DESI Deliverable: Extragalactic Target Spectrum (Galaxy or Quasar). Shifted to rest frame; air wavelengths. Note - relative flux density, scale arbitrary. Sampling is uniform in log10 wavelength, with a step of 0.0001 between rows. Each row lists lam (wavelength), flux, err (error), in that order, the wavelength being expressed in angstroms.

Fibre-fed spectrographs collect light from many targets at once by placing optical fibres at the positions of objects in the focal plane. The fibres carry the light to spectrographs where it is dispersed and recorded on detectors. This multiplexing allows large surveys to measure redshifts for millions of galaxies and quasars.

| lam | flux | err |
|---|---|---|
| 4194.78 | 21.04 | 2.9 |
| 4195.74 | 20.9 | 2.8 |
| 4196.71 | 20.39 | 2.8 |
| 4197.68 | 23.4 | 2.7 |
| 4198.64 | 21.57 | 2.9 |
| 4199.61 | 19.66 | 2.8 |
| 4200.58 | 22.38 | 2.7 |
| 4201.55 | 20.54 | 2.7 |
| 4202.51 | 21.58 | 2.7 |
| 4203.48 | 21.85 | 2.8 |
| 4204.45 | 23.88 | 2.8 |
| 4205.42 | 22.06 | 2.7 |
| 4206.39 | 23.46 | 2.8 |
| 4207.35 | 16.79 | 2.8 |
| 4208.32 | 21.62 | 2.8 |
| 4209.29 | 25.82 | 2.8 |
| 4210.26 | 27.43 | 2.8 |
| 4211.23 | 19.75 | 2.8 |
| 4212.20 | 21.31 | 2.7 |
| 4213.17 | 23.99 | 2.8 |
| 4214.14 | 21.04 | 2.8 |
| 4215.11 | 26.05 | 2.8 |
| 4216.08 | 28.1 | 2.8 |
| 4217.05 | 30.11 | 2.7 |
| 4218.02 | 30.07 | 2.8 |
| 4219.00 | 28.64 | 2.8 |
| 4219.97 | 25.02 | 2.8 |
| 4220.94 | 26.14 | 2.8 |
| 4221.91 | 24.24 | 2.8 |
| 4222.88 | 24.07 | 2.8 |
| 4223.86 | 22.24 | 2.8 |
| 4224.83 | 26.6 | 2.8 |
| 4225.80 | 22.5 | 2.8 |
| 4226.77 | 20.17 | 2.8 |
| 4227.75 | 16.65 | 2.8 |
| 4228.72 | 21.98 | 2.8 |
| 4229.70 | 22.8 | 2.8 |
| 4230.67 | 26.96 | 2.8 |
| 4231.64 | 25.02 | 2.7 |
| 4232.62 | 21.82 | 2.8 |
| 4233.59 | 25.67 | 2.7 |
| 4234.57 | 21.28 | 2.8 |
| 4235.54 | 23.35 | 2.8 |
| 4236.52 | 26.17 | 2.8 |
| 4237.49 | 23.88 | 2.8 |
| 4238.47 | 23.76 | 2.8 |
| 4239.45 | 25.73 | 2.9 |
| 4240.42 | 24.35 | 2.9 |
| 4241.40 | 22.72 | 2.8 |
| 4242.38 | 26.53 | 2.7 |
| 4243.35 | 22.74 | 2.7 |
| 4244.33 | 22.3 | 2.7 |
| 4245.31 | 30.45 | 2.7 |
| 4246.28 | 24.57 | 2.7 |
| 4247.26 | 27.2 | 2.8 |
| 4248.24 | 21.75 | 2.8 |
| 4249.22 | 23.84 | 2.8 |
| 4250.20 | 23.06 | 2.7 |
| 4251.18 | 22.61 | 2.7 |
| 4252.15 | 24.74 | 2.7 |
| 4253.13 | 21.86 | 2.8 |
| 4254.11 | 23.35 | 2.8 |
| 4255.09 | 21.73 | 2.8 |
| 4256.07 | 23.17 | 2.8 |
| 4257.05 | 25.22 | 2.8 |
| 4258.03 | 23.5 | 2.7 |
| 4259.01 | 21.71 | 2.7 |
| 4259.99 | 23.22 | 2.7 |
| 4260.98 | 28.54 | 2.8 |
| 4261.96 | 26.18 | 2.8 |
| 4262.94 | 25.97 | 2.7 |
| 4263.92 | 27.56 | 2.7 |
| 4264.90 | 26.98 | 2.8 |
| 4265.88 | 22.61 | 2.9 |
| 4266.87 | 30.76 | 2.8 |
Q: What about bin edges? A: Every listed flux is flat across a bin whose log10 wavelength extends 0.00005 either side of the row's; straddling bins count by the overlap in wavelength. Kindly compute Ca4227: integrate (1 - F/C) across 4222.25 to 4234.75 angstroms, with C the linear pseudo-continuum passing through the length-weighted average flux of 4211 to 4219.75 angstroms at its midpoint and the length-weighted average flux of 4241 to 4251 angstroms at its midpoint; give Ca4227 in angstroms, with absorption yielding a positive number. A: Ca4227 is 1.1 angstroms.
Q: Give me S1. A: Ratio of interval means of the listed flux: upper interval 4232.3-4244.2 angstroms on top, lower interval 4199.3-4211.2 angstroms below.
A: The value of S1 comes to 1.08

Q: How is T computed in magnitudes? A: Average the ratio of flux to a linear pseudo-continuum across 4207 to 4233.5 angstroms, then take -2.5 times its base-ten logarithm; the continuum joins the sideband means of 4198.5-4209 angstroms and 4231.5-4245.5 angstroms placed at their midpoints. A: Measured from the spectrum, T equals -0.06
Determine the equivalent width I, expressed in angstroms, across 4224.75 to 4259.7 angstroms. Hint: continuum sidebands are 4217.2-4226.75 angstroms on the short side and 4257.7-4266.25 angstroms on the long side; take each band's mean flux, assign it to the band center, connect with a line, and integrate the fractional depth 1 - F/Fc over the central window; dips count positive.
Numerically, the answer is 2.3 angstroms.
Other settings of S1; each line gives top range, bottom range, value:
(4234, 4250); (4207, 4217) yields 1.03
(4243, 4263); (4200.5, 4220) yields 1.01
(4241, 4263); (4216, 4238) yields 0.99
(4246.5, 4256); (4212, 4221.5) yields 0.89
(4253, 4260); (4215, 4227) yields 0.89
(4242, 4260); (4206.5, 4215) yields 1.06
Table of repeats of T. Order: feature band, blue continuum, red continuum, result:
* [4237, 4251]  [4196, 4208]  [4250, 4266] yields -0.04 mag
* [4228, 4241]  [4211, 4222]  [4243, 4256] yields 0.03 mag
